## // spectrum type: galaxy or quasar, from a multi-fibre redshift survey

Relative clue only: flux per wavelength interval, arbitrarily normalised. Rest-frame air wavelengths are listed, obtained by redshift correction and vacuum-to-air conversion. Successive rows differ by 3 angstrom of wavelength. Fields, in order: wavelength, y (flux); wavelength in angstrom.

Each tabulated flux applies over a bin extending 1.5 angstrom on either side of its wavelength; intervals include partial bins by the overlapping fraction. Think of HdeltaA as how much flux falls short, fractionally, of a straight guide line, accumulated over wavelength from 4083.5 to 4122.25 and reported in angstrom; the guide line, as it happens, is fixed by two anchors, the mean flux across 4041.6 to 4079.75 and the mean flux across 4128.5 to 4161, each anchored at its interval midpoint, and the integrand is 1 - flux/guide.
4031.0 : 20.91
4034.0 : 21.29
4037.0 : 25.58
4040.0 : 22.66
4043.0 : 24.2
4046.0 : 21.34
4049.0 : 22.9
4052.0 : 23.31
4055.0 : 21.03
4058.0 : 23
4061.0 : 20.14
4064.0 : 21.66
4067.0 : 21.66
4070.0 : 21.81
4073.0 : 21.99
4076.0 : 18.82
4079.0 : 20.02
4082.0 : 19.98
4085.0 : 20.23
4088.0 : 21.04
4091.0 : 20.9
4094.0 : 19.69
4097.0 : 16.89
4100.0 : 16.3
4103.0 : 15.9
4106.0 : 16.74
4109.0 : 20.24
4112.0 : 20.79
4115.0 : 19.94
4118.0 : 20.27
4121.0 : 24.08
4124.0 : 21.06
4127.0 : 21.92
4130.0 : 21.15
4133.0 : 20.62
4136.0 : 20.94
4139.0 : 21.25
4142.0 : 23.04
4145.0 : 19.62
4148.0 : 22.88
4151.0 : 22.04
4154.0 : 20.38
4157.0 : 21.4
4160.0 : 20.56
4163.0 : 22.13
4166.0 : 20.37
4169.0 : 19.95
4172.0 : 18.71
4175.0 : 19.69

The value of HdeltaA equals 3.7 angstrom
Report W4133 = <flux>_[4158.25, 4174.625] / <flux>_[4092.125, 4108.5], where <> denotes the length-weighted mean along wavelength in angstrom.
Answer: 1.17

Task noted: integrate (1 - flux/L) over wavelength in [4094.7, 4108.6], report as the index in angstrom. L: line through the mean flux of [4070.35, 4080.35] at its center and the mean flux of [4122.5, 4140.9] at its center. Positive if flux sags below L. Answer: 2.6 angstrom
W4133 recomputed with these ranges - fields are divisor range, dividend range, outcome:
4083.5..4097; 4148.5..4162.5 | 1.06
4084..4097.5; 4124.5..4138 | 1.06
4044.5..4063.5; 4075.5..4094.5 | 0.92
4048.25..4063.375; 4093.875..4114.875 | 0.82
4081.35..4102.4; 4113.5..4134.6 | 1.11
